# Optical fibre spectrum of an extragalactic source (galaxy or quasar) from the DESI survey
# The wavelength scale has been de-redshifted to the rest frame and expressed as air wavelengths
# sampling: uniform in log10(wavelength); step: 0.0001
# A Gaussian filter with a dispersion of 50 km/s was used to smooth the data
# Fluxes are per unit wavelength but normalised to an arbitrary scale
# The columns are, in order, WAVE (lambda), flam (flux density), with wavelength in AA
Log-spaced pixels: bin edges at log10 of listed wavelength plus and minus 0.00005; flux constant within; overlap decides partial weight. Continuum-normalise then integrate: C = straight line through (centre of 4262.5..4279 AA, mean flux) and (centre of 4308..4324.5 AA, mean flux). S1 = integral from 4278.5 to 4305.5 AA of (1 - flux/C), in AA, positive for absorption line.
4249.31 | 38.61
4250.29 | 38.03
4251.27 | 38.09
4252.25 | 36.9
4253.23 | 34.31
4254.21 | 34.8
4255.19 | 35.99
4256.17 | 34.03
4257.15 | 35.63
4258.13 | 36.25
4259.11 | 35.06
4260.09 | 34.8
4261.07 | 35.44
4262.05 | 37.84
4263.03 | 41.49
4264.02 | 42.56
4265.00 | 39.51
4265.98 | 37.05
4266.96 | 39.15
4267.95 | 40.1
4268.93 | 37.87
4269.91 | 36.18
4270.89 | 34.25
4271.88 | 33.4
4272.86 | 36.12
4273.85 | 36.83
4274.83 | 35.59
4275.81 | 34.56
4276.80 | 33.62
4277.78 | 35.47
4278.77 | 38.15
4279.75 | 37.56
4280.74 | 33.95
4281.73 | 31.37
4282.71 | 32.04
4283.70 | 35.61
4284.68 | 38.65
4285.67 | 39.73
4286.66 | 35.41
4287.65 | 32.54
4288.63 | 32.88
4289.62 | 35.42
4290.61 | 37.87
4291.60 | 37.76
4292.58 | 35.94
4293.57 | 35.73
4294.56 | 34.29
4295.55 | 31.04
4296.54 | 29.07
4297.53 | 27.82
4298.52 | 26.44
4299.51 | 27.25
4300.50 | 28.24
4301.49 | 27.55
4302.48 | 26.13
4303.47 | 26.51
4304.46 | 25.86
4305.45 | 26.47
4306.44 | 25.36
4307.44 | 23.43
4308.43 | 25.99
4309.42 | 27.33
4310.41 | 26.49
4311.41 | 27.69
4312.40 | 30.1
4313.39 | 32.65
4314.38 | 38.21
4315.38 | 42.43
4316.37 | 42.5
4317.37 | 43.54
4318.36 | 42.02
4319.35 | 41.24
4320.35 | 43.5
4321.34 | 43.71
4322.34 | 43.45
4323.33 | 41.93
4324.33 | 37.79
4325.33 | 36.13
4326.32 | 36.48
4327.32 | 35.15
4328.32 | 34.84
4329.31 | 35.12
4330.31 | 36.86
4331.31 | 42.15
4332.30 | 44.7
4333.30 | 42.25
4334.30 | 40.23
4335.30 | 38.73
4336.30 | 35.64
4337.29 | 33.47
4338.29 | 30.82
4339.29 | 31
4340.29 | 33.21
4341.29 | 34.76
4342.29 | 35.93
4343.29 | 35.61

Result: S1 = 3.41 AA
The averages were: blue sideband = 37.1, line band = 32.5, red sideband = 37.1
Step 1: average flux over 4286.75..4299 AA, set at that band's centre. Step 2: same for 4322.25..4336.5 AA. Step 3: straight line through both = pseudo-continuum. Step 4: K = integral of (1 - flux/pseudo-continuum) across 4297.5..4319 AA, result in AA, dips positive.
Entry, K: 3.0 AA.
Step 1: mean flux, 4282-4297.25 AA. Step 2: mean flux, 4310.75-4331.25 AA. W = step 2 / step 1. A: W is 1.1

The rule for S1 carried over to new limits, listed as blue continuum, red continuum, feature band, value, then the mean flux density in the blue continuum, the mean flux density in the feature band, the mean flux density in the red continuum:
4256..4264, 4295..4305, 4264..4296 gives -3.8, 36.8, 35.9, 27.6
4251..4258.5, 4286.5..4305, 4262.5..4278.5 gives -1.5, 35.7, 37.1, 31.2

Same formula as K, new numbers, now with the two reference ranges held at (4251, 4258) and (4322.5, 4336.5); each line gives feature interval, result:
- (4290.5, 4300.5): 1.4 AA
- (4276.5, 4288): 0.4 AA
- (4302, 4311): 2.8 AA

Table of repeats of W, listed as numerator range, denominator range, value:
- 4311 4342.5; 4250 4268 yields 1.02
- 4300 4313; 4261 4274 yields 0.71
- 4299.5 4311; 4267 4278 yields 0.73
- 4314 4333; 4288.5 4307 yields 1.32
